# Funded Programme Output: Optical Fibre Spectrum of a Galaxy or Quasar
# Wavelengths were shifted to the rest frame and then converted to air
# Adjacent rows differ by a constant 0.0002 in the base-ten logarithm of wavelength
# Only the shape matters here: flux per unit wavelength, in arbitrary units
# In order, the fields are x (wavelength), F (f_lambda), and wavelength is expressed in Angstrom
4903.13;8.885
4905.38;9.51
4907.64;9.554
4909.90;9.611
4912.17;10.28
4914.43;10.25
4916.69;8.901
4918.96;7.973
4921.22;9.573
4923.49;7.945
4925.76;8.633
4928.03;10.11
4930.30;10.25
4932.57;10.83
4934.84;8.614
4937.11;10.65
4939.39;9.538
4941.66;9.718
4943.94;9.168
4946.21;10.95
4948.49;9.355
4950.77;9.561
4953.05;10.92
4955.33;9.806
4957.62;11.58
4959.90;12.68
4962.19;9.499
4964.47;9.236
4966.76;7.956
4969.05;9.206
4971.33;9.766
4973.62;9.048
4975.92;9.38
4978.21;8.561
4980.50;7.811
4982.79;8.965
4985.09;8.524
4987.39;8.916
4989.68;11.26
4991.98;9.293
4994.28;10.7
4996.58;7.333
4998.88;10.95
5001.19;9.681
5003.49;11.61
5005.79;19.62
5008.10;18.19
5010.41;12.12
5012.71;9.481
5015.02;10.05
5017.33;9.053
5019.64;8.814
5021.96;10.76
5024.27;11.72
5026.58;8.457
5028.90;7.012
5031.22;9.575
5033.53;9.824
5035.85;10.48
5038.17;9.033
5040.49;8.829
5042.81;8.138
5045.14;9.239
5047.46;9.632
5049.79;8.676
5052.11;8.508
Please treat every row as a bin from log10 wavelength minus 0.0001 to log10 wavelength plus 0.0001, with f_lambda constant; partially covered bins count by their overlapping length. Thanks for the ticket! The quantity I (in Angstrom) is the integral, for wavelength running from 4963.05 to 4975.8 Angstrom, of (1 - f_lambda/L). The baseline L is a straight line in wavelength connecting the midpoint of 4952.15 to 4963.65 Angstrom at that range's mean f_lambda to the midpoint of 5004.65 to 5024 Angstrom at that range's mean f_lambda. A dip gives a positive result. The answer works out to 2.3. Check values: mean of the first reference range 10.8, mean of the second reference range 12.2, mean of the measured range 9.08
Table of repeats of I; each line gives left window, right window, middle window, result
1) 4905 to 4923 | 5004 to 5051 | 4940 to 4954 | -0.3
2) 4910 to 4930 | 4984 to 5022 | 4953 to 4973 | 0.3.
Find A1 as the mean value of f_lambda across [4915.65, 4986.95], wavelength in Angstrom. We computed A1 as 9.5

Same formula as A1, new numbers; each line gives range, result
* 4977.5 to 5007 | 10.3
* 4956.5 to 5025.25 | 10.4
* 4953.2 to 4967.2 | 10.3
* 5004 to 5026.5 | 12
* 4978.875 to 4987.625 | 8.52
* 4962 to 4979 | 9.07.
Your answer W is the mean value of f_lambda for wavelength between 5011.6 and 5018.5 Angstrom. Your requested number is 9.53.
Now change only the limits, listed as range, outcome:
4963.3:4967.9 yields 8.61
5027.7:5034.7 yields 8.8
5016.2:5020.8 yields 8.93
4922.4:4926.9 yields 8.29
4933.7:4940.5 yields 9.6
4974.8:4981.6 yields 8.59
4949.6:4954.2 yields 10.2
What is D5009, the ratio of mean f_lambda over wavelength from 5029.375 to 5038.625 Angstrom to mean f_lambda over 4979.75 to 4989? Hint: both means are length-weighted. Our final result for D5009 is 1.10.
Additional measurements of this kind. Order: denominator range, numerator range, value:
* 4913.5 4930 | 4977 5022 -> 1.16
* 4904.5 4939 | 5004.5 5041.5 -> 1.14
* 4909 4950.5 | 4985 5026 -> 1.15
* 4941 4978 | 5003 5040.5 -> 1.11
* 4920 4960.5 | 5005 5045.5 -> 1.06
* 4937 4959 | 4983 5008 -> 1.09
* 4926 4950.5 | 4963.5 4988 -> 0.90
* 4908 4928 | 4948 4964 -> 1.14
